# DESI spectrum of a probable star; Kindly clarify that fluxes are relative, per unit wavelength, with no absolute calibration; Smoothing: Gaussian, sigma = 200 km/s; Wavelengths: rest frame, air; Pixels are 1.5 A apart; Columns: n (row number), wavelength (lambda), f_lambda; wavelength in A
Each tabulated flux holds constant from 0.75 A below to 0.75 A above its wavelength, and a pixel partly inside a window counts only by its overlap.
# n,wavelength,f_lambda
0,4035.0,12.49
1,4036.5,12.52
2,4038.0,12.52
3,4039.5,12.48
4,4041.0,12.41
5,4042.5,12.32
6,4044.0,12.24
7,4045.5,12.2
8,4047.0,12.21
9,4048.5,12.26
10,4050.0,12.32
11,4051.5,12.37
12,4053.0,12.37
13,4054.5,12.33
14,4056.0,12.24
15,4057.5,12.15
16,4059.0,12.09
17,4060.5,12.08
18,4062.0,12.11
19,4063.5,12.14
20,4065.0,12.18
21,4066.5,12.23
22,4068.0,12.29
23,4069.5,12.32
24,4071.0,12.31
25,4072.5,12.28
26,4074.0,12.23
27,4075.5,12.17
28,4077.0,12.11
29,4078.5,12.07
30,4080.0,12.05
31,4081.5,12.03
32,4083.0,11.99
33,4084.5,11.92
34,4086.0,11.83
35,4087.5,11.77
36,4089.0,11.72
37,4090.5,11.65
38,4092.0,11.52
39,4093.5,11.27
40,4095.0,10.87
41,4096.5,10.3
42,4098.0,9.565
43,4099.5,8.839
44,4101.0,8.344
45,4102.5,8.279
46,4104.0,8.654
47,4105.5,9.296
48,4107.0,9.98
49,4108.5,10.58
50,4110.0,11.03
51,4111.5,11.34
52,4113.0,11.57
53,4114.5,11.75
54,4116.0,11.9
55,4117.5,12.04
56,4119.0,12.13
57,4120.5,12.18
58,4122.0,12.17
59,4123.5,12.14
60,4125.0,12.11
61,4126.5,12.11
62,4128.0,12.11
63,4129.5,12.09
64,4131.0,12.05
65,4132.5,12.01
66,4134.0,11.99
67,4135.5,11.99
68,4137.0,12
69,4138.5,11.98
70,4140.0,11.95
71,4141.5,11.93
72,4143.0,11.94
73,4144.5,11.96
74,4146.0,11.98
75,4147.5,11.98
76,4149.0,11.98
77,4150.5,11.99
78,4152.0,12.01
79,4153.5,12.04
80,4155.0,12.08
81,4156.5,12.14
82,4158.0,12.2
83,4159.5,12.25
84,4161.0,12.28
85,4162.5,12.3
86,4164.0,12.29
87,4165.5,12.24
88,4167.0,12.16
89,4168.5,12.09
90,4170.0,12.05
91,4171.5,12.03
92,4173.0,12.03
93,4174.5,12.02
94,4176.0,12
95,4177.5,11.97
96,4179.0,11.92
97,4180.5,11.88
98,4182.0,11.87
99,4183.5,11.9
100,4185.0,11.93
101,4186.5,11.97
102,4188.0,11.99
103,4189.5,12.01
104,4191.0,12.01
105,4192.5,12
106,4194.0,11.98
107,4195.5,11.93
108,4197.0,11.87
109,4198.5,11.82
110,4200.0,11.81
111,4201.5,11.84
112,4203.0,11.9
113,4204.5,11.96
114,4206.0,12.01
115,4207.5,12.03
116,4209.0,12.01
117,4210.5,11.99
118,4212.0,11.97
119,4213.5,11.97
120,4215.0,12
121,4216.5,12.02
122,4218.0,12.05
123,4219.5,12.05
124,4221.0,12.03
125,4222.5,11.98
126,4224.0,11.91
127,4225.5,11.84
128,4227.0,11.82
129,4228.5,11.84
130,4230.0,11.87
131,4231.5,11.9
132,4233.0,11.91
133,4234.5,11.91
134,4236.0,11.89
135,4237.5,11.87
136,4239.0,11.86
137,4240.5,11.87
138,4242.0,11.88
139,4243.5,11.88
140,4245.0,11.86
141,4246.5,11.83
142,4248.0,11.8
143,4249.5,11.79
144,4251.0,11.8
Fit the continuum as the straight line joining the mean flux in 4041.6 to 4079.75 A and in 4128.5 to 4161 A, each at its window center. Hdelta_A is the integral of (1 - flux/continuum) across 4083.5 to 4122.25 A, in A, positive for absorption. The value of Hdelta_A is 4.1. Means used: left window 12.2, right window 12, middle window 10.9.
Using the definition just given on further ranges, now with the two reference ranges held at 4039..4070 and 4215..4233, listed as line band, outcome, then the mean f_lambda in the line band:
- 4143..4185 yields 0.0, 12.1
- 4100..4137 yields 2.7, 11.2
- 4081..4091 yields 0.3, 11.8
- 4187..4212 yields 0.1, 11.9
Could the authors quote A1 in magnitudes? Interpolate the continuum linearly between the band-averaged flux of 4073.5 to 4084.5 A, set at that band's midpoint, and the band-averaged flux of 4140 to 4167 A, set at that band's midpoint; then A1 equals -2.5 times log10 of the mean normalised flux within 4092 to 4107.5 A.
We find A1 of 0.25 mag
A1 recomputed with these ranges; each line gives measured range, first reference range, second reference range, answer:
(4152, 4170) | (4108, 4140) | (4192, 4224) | -0.023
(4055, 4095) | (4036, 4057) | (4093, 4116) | -0.070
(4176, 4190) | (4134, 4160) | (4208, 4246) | 0.004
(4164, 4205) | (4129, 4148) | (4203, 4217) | 0.001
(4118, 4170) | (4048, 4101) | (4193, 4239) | -0.021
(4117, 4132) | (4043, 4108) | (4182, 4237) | -0.040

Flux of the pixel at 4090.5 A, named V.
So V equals 11.65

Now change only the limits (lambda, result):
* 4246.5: 11.83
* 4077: 12.11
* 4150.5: 11.99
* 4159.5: 12.25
